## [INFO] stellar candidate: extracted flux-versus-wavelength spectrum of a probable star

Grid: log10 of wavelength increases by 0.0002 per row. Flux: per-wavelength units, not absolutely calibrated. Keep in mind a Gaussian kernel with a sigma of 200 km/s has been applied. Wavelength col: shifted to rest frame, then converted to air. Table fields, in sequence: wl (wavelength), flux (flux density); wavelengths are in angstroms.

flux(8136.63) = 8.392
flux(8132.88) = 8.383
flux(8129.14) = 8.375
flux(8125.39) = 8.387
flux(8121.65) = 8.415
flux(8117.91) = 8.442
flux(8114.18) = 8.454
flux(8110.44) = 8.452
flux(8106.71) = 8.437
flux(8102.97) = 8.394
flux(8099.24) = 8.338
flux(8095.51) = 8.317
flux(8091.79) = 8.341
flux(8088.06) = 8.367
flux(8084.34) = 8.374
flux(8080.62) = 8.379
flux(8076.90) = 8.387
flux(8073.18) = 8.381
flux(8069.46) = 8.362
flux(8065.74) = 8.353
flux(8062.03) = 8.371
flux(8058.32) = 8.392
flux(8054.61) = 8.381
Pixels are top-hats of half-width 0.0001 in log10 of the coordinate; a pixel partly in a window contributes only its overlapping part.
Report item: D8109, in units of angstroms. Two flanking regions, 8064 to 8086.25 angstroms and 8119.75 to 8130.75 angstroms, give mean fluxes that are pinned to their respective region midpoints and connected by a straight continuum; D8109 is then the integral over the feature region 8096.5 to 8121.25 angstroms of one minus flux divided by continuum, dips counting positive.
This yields -0.1 angstroms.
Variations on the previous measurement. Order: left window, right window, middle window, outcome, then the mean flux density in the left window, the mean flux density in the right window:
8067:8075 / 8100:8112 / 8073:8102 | 0.09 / 8.36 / 8.42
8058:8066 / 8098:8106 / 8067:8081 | 0.00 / 8.38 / 8.37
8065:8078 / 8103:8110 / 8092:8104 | 0.09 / 8.37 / 8.42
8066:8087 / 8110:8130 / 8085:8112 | 0.06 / 8.37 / 8.42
